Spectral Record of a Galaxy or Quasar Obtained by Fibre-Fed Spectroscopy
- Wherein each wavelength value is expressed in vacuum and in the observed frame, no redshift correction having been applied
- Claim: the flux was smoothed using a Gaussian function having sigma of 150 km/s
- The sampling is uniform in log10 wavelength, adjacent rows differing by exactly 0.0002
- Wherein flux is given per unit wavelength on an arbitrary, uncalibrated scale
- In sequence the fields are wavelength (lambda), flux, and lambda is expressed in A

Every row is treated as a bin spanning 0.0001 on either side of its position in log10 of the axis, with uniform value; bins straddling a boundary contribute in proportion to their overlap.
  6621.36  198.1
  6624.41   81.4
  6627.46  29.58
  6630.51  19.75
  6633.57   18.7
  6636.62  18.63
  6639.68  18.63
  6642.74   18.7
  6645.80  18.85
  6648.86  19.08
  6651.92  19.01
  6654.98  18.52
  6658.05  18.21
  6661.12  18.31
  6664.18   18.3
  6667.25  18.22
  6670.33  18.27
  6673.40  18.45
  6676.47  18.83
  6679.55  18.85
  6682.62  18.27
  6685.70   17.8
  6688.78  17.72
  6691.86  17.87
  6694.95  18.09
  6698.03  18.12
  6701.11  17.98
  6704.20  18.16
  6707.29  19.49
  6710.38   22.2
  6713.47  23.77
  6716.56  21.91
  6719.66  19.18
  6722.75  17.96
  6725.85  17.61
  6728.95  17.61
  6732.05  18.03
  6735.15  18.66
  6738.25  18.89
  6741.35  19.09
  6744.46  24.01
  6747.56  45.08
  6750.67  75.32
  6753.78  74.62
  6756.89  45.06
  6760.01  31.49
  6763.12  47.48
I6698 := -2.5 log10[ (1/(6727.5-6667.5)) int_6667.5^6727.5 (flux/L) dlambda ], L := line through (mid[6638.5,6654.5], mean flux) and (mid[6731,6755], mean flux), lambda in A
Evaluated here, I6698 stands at 0.42 mag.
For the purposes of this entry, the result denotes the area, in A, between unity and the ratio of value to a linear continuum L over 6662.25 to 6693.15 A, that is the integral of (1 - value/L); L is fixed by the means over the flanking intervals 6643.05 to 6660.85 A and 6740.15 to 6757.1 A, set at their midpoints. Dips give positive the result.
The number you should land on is 9.4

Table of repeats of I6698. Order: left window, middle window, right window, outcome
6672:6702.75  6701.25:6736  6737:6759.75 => 0.475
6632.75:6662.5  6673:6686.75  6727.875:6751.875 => 0.206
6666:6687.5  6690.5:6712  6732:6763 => 0.319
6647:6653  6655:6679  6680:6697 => 0.011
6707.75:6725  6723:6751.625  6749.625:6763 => 0.445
